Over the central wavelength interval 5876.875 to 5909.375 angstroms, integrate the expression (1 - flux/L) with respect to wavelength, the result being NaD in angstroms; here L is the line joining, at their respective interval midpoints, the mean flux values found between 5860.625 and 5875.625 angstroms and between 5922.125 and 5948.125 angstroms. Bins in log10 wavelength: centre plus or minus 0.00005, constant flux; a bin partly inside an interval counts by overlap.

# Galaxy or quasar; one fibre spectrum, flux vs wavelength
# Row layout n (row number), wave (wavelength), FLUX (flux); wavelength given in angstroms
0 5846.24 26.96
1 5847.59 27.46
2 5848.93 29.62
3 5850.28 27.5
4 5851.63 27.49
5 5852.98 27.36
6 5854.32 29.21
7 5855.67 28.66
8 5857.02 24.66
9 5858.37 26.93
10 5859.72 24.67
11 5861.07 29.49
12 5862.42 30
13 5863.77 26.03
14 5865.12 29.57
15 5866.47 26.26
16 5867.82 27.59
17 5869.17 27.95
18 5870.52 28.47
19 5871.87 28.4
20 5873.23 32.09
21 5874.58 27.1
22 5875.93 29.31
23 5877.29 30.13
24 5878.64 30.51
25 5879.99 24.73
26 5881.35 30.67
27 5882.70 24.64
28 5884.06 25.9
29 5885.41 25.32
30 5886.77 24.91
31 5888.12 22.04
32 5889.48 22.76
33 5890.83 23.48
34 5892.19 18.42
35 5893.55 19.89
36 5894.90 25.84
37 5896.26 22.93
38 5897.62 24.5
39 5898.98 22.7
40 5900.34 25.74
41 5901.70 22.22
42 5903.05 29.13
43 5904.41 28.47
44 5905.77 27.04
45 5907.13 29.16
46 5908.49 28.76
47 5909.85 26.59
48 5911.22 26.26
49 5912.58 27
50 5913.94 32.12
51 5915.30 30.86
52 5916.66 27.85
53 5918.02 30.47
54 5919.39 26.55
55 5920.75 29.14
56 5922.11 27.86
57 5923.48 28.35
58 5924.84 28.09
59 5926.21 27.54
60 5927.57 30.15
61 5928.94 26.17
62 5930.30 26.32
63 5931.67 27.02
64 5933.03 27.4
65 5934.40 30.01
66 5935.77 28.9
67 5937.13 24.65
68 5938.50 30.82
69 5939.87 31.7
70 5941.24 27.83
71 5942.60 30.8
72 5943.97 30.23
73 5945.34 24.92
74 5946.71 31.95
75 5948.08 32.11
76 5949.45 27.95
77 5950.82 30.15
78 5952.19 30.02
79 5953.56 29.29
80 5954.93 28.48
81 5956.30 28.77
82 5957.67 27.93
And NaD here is 3.6 angstroms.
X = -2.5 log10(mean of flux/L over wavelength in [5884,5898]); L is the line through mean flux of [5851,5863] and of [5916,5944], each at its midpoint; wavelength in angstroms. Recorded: 0.21 mag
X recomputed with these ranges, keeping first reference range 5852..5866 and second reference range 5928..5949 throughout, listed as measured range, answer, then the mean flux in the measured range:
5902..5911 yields 0.02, 27.8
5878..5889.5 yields 0.08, 25.9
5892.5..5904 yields 0.17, 24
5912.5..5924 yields -0.02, 29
